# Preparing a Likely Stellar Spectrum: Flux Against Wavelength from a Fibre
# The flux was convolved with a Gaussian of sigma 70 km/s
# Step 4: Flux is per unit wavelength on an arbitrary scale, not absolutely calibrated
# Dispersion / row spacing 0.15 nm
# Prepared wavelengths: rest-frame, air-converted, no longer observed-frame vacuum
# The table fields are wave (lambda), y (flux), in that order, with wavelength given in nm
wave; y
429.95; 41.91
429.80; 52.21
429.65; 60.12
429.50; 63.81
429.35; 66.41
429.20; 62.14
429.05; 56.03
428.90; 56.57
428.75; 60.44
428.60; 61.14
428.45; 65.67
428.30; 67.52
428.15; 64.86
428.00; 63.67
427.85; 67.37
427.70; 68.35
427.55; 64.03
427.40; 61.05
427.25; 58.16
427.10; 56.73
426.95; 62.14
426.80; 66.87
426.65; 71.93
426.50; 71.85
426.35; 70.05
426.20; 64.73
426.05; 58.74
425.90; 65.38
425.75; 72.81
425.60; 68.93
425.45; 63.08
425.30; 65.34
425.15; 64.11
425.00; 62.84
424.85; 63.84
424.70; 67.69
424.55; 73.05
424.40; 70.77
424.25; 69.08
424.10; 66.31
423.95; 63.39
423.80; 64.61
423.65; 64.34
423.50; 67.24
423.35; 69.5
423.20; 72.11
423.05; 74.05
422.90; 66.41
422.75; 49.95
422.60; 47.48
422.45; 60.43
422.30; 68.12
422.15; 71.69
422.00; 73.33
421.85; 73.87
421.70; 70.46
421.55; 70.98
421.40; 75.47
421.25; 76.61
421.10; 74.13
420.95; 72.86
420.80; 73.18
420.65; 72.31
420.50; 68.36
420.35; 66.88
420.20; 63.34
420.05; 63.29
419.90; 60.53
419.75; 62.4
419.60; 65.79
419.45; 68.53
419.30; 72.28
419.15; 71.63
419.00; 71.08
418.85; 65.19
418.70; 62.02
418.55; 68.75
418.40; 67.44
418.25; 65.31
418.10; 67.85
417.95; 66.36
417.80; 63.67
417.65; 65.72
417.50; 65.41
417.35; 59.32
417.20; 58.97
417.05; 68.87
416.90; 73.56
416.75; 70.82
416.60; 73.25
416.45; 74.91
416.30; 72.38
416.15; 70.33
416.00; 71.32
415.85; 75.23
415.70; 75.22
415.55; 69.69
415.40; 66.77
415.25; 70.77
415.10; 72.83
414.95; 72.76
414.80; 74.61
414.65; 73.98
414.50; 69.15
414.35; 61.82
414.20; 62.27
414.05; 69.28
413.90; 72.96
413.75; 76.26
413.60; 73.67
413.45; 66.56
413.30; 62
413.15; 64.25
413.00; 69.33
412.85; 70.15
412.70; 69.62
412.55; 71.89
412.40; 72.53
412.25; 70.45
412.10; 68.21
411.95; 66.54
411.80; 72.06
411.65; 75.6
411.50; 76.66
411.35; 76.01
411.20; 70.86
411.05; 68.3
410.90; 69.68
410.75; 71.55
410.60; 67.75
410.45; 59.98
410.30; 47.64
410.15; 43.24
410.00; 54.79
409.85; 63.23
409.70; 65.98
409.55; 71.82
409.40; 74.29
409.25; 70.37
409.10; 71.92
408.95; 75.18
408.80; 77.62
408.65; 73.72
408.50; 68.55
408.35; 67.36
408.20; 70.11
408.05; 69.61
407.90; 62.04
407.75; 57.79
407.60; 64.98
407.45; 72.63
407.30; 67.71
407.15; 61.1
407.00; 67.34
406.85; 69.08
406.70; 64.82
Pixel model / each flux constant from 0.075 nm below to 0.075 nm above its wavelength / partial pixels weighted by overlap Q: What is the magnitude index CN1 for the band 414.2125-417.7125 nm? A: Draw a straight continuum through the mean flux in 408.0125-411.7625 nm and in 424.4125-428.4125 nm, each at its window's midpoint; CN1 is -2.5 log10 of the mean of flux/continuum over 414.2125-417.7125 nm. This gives -0.04 mag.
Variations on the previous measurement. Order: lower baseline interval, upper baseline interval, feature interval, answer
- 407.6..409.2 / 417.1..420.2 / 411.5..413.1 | -0.047 mag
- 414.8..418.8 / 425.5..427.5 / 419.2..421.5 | -0.024 mag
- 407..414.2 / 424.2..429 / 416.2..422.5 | -0.033 mag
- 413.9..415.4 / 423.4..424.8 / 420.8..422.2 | -0.081 mag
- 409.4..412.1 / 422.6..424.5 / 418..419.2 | -0.021 mag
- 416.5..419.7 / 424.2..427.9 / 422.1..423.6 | 0.031 mag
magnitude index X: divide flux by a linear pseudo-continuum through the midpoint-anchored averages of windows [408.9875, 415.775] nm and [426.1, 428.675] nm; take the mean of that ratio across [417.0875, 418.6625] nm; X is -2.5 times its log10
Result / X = 0.039 mag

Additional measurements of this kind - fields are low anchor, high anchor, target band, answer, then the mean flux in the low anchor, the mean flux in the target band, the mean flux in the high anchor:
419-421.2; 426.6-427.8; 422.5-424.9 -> 0.01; 68.4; 65.6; 63.6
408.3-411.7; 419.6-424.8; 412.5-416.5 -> -0.04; 67.9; 70.3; 67.7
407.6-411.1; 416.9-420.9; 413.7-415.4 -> -0.06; 66.2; 70.4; 66.5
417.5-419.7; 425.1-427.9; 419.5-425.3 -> -0.02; 67.1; 67.4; 65.3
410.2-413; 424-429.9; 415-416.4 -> -0.06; 69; 71.7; 64.4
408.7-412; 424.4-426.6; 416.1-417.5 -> -0.02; 67.8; 68.9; 66.8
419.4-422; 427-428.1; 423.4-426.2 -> -0.01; 69.5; 66.2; 62.8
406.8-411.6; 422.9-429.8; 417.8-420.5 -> -0.01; 67.2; 66.4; 65.2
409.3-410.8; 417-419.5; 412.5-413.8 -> -0.09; 62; 69.1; 66.3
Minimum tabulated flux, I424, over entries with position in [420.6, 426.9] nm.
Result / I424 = 47.48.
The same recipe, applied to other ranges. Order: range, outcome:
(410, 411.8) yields 43.24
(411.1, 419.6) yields 58.97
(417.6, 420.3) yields 60.53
